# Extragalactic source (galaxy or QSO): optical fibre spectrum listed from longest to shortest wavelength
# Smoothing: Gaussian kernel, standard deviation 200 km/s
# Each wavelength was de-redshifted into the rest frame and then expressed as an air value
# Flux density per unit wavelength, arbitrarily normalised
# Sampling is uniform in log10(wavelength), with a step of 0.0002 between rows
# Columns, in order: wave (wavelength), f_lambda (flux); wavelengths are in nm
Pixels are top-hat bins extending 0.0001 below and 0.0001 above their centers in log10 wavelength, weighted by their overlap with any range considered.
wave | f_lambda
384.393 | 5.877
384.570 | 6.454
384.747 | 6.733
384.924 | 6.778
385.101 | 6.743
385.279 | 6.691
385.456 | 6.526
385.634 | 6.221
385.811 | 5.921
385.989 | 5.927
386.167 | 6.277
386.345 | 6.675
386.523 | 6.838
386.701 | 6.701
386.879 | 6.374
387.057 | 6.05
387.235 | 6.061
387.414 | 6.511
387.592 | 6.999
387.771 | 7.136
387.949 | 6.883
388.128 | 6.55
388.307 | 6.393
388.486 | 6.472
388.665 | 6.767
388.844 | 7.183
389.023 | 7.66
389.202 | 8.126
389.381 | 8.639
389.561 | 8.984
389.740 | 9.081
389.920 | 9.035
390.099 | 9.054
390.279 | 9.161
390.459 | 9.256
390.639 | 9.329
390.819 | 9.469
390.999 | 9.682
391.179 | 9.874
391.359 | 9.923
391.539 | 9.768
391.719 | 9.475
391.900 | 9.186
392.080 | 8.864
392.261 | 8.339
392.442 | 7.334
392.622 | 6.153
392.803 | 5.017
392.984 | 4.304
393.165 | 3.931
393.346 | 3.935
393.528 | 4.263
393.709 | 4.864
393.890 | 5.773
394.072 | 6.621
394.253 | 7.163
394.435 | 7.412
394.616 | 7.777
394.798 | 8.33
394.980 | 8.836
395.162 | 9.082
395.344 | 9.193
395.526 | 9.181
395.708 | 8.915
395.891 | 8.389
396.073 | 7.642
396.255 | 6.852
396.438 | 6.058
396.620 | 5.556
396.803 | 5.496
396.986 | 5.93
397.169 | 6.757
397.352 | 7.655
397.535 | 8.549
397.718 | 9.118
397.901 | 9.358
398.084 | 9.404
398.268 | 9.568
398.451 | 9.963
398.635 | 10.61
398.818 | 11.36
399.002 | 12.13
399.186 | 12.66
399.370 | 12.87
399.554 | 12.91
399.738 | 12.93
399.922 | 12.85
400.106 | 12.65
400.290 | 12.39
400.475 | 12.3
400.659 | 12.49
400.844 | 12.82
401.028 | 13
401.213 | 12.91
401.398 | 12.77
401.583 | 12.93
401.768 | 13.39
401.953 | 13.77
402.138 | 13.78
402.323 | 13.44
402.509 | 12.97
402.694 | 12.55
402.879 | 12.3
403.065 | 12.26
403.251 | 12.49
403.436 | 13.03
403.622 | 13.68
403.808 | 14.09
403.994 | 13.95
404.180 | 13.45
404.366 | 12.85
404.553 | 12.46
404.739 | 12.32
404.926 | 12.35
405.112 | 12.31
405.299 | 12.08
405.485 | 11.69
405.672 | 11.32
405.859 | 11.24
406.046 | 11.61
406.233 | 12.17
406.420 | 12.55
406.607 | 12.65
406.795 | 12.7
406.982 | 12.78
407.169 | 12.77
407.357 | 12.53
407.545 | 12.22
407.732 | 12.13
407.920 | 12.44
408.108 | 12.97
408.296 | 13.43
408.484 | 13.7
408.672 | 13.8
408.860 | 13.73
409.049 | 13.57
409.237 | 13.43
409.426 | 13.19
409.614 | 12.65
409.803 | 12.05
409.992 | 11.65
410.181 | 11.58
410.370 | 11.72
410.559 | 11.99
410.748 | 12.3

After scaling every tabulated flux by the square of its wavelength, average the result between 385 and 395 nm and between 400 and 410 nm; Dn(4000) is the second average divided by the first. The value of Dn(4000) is 1.89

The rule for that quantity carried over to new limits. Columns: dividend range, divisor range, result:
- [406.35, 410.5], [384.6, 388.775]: 2.17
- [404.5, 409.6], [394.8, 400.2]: 1.41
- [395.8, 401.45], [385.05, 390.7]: 1.48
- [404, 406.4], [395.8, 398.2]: 1.71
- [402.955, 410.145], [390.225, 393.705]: 1.78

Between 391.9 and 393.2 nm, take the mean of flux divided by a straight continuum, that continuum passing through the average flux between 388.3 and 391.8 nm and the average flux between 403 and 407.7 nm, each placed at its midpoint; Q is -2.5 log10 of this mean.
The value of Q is 0.378 mag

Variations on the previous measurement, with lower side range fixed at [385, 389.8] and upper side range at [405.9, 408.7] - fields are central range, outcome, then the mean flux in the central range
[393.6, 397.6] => 0.25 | 7.34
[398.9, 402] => -0.20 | 12.8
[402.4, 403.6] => -0.11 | 12.7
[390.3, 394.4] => 0.11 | 7.41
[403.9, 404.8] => -0.11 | 13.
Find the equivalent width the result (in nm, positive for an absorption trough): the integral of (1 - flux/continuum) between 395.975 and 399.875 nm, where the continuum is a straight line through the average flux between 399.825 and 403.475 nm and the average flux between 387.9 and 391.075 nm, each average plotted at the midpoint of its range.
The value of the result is 0.77 nm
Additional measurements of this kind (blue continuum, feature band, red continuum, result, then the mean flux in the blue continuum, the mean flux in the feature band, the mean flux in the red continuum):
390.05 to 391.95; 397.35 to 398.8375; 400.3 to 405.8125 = 0.248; 9.48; 9.54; 12.8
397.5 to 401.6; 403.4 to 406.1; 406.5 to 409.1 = -0.019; 11.7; 12.6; 12.9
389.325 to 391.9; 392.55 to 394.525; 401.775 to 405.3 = 0.928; 9.34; 5.39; 13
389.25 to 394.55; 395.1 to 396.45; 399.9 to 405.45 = 0.181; 7.72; 8.27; 12.9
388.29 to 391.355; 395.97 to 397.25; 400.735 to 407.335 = 0.510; 8.57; 6.34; 12.7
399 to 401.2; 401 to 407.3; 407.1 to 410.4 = 0.006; 12.7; 12.7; 12.8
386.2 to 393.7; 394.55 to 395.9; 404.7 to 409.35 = 0.044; 7.46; 8.74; 12.6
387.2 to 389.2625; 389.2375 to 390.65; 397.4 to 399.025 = -0.307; 6.9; 9.01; 9.86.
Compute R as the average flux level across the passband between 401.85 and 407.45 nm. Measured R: 12.7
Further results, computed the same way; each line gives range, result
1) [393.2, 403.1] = 9.87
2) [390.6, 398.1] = 7.56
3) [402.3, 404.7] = 13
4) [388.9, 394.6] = 7.72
